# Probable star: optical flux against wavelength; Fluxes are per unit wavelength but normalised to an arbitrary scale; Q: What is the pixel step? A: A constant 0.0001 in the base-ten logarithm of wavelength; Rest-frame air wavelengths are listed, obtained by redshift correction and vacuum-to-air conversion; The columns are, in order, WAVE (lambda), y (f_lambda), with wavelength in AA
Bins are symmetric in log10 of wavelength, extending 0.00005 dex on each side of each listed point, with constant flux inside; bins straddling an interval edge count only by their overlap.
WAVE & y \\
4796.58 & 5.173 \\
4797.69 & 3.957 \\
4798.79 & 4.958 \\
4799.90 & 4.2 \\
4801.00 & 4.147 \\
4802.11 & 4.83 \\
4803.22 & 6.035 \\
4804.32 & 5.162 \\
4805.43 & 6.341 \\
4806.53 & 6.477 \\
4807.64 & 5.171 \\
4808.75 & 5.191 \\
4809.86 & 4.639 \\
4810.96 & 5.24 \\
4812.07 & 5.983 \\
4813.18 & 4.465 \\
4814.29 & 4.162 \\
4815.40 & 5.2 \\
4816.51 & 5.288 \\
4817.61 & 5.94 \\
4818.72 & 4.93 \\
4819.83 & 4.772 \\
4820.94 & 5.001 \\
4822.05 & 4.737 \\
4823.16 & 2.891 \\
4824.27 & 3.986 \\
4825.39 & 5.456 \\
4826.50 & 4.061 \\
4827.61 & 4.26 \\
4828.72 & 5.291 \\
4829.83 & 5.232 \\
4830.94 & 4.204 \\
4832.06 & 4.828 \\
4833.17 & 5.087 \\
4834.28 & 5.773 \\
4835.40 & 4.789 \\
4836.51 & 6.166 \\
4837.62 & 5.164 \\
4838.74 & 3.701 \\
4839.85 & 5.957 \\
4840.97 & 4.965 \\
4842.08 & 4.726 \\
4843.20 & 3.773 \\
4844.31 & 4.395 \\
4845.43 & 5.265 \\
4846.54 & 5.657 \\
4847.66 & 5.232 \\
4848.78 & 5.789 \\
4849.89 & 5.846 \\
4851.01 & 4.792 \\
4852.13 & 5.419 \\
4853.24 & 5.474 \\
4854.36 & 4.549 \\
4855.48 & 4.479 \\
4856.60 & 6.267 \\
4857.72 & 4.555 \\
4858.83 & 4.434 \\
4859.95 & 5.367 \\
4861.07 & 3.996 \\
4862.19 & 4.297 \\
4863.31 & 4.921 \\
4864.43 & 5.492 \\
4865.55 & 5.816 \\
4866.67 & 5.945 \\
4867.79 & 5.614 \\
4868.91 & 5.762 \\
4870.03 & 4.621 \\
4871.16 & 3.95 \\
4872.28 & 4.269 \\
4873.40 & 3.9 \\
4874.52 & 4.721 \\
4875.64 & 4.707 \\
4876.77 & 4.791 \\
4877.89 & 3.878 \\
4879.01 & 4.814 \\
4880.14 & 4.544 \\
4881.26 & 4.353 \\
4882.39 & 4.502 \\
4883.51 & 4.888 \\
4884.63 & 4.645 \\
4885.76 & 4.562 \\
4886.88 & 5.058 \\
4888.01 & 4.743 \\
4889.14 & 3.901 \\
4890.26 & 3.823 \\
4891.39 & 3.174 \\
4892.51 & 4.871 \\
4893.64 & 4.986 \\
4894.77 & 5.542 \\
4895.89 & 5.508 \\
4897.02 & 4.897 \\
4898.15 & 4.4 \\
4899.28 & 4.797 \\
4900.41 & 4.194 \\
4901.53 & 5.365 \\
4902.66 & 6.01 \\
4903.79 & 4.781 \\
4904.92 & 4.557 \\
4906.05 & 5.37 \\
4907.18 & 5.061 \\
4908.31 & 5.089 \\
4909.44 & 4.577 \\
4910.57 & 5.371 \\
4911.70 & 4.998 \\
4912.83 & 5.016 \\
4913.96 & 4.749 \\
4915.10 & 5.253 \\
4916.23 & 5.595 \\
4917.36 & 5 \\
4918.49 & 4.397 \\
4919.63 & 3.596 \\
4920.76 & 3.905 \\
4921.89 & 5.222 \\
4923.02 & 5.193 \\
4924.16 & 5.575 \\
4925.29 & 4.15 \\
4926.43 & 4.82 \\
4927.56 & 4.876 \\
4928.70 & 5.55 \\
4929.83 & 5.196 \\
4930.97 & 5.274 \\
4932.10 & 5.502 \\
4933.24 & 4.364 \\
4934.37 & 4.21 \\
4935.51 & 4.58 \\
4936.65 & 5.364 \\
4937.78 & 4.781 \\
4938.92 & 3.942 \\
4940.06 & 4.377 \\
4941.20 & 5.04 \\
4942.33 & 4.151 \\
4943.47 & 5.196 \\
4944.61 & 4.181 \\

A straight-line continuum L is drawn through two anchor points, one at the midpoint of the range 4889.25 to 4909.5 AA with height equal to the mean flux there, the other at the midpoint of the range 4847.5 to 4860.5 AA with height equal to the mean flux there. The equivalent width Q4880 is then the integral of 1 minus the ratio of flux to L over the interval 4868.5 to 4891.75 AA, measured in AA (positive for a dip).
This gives 2.4 AA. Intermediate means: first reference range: 5.18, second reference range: 4.82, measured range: 4.46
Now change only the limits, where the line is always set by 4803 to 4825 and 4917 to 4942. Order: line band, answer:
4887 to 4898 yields 0.6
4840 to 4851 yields -0.2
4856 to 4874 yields -0.1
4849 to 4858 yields -0.5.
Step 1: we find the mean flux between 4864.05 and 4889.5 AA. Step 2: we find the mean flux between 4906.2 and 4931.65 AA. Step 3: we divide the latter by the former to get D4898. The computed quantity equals 1.0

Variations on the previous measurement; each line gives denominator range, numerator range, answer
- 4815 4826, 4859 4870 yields 1.08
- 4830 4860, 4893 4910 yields 0.99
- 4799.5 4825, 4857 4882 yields 0.95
